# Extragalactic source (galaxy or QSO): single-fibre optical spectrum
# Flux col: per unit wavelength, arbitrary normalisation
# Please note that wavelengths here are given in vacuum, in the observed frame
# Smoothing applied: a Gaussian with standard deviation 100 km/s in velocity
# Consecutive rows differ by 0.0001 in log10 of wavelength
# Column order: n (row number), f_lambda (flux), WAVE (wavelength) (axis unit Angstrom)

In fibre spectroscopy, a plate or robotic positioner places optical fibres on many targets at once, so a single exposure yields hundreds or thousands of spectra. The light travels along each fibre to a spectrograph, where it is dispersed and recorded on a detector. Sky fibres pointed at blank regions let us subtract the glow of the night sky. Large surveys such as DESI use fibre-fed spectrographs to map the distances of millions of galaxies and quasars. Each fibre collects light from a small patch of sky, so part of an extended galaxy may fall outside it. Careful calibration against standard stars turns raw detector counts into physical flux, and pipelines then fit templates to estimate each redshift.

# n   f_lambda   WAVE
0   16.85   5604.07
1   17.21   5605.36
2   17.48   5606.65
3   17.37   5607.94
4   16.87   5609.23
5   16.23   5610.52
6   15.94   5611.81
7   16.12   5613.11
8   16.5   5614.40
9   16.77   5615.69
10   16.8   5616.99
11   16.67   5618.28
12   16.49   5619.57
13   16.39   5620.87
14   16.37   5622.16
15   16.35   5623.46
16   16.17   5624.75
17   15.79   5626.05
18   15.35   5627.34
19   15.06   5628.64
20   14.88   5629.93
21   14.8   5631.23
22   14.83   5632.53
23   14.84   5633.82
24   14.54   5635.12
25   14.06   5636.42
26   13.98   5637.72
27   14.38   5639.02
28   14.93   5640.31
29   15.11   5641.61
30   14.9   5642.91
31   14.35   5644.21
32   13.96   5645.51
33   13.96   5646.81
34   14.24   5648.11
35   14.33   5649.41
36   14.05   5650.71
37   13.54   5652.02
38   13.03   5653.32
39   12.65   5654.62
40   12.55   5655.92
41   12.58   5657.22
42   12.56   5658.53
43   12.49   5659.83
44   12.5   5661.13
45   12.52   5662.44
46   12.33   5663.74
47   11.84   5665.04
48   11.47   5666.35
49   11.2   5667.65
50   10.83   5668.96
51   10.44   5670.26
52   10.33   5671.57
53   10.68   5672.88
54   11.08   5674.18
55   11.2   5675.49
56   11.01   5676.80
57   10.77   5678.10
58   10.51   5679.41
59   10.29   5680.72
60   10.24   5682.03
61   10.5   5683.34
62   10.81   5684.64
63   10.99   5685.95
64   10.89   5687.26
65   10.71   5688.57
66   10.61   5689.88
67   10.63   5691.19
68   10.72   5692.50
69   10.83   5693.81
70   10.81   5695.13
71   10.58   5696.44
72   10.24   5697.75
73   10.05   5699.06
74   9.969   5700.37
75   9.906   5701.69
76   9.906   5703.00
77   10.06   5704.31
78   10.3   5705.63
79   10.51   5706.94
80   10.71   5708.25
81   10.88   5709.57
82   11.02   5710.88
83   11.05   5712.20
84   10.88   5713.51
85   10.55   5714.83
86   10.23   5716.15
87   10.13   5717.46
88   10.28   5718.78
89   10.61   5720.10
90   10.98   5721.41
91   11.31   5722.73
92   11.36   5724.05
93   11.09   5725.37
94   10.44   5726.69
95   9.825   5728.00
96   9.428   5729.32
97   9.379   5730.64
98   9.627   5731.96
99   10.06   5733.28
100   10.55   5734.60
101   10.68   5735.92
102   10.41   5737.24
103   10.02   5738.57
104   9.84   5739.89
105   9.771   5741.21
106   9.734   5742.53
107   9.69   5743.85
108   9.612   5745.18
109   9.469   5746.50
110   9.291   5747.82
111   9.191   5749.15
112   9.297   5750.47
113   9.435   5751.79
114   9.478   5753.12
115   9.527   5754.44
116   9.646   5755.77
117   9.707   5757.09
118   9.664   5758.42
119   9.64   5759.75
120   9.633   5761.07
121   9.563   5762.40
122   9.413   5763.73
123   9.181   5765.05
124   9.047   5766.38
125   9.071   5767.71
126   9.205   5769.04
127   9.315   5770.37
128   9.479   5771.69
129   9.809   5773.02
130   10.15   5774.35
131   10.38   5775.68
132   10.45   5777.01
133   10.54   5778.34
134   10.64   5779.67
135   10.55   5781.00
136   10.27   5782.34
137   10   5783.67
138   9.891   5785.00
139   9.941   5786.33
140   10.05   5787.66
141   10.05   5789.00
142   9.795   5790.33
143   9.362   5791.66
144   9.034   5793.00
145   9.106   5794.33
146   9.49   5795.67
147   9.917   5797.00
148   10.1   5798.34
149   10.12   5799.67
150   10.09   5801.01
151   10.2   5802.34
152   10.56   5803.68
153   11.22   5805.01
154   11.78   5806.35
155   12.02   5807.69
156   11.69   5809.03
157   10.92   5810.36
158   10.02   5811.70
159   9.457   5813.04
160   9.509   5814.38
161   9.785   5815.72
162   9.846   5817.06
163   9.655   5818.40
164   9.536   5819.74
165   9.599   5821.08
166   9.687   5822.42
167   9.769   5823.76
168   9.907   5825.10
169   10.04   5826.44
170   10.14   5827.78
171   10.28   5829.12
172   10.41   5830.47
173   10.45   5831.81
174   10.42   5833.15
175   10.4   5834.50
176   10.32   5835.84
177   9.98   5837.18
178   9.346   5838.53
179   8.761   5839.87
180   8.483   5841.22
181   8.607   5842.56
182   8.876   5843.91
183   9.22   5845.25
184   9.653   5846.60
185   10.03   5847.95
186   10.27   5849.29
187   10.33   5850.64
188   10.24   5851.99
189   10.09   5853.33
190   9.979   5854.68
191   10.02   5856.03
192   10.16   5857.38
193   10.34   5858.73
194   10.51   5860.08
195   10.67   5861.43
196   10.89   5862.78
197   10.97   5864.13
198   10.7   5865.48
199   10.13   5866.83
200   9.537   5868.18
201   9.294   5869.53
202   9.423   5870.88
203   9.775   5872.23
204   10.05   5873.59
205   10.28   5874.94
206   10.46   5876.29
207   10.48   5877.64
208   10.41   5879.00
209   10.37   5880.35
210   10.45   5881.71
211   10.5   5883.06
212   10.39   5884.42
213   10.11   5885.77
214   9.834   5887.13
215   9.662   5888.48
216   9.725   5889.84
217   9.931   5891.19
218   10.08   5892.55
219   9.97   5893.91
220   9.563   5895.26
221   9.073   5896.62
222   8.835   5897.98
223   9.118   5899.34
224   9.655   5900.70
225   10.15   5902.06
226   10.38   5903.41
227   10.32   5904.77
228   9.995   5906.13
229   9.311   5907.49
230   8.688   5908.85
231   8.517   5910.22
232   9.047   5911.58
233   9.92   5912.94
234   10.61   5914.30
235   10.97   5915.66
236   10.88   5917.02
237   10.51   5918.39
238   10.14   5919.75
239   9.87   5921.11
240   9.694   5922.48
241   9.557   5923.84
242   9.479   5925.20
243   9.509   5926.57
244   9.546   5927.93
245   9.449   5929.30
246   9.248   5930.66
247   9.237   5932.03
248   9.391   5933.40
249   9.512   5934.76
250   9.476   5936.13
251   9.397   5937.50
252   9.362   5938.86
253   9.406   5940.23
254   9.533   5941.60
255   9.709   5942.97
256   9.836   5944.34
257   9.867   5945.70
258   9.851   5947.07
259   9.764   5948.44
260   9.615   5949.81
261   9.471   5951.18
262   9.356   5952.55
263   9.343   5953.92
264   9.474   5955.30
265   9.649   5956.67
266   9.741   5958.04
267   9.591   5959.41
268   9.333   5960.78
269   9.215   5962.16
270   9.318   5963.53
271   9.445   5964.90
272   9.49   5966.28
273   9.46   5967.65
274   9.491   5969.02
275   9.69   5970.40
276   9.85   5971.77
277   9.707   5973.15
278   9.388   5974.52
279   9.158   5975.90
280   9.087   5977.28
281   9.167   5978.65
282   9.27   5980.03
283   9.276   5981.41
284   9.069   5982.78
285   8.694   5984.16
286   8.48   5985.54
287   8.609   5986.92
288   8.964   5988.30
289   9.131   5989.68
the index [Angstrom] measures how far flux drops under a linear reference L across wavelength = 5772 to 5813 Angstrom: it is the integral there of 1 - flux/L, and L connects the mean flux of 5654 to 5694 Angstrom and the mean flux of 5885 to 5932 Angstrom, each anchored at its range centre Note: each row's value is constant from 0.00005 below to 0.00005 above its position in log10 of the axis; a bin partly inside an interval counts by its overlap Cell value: 0.92 Angstrom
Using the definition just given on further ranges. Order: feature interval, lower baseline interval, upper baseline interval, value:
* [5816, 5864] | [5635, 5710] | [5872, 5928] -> 2.2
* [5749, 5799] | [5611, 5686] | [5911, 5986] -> 9.1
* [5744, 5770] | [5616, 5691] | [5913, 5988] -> 5.4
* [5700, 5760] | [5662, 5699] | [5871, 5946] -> 3.0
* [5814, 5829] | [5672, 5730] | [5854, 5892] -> 0.7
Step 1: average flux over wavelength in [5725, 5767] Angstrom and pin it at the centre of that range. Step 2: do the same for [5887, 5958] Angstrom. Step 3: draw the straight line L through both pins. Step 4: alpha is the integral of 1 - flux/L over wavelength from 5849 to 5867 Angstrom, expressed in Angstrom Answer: -1.3 Angstrom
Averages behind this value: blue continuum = 9.72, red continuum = 9.66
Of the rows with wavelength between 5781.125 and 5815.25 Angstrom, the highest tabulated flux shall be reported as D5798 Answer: 12.02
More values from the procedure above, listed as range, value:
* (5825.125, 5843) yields 10.45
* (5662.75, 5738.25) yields 12.33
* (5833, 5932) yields 10.97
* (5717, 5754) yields 11.36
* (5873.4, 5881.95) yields 10.48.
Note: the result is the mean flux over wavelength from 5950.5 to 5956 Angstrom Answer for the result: 9.4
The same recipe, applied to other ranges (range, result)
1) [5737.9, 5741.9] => 9.87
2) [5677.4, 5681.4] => 10.5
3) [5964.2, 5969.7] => 9.48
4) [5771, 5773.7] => 9.67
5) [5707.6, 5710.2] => 10.8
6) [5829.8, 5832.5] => 10.5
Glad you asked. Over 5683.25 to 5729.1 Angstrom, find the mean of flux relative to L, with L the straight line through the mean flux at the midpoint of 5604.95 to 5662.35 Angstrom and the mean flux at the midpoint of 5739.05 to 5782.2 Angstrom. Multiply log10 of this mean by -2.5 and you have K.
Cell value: 0.13 mag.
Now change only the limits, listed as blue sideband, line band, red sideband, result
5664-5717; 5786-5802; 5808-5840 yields 0.046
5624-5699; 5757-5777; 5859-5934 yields 0.185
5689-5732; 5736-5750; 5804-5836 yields 0.073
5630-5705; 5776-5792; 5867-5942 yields 0.083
